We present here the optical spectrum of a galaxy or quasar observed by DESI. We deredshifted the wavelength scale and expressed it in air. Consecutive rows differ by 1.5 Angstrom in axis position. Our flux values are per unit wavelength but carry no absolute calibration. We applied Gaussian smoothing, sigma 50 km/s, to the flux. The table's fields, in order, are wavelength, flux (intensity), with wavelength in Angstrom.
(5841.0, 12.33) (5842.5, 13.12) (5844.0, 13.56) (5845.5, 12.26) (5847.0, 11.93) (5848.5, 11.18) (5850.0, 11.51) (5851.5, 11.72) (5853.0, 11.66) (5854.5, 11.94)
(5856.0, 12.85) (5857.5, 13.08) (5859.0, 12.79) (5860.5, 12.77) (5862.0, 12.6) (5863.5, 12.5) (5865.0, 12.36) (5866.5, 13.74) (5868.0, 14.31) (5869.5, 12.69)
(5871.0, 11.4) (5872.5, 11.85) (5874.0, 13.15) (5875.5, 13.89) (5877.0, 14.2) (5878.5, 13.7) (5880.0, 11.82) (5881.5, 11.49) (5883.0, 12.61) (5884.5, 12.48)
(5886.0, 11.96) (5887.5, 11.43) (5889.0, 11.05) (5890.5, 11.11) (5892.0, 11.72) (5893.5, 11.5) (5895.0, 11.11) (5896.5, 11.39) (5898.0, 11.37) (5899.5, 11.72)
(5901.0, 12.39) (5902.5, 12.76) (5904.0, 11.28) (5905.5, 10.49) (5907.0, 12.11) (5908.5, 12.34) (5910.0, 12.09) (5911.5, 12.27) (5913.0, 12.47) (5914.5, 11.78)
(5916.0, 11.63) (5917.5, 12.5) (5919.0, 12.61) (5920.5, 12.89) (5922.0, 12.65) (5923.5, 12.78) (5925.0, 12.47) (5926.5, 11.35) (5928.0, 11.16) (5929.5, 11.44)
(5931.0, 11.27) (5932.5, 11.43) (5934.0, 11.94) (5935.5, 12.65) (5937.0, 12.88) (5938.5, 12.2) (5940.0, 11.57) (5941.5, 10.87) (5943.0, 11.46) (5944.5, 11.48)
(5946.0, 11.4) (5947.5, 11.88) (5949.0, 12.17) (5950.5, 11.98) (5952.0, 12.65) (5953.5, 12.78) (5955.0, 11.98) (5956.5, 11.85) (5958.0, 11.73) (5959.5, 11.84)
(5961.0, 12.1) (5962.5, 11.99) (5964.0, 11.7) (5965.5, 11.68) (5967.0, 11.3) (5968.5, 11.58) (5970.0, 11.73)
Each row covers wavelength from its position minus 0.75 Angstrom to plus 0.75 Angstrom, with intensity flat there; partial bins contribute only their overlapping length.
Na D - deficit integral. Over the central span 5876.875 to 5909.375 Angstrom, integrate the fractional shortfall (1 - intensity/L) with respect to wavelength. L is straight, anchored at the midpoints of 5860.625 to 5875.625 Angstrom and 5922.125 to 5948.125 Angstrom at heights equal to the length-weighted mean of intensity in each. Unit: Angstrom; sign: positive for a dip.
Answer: 1.5 Angstrom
